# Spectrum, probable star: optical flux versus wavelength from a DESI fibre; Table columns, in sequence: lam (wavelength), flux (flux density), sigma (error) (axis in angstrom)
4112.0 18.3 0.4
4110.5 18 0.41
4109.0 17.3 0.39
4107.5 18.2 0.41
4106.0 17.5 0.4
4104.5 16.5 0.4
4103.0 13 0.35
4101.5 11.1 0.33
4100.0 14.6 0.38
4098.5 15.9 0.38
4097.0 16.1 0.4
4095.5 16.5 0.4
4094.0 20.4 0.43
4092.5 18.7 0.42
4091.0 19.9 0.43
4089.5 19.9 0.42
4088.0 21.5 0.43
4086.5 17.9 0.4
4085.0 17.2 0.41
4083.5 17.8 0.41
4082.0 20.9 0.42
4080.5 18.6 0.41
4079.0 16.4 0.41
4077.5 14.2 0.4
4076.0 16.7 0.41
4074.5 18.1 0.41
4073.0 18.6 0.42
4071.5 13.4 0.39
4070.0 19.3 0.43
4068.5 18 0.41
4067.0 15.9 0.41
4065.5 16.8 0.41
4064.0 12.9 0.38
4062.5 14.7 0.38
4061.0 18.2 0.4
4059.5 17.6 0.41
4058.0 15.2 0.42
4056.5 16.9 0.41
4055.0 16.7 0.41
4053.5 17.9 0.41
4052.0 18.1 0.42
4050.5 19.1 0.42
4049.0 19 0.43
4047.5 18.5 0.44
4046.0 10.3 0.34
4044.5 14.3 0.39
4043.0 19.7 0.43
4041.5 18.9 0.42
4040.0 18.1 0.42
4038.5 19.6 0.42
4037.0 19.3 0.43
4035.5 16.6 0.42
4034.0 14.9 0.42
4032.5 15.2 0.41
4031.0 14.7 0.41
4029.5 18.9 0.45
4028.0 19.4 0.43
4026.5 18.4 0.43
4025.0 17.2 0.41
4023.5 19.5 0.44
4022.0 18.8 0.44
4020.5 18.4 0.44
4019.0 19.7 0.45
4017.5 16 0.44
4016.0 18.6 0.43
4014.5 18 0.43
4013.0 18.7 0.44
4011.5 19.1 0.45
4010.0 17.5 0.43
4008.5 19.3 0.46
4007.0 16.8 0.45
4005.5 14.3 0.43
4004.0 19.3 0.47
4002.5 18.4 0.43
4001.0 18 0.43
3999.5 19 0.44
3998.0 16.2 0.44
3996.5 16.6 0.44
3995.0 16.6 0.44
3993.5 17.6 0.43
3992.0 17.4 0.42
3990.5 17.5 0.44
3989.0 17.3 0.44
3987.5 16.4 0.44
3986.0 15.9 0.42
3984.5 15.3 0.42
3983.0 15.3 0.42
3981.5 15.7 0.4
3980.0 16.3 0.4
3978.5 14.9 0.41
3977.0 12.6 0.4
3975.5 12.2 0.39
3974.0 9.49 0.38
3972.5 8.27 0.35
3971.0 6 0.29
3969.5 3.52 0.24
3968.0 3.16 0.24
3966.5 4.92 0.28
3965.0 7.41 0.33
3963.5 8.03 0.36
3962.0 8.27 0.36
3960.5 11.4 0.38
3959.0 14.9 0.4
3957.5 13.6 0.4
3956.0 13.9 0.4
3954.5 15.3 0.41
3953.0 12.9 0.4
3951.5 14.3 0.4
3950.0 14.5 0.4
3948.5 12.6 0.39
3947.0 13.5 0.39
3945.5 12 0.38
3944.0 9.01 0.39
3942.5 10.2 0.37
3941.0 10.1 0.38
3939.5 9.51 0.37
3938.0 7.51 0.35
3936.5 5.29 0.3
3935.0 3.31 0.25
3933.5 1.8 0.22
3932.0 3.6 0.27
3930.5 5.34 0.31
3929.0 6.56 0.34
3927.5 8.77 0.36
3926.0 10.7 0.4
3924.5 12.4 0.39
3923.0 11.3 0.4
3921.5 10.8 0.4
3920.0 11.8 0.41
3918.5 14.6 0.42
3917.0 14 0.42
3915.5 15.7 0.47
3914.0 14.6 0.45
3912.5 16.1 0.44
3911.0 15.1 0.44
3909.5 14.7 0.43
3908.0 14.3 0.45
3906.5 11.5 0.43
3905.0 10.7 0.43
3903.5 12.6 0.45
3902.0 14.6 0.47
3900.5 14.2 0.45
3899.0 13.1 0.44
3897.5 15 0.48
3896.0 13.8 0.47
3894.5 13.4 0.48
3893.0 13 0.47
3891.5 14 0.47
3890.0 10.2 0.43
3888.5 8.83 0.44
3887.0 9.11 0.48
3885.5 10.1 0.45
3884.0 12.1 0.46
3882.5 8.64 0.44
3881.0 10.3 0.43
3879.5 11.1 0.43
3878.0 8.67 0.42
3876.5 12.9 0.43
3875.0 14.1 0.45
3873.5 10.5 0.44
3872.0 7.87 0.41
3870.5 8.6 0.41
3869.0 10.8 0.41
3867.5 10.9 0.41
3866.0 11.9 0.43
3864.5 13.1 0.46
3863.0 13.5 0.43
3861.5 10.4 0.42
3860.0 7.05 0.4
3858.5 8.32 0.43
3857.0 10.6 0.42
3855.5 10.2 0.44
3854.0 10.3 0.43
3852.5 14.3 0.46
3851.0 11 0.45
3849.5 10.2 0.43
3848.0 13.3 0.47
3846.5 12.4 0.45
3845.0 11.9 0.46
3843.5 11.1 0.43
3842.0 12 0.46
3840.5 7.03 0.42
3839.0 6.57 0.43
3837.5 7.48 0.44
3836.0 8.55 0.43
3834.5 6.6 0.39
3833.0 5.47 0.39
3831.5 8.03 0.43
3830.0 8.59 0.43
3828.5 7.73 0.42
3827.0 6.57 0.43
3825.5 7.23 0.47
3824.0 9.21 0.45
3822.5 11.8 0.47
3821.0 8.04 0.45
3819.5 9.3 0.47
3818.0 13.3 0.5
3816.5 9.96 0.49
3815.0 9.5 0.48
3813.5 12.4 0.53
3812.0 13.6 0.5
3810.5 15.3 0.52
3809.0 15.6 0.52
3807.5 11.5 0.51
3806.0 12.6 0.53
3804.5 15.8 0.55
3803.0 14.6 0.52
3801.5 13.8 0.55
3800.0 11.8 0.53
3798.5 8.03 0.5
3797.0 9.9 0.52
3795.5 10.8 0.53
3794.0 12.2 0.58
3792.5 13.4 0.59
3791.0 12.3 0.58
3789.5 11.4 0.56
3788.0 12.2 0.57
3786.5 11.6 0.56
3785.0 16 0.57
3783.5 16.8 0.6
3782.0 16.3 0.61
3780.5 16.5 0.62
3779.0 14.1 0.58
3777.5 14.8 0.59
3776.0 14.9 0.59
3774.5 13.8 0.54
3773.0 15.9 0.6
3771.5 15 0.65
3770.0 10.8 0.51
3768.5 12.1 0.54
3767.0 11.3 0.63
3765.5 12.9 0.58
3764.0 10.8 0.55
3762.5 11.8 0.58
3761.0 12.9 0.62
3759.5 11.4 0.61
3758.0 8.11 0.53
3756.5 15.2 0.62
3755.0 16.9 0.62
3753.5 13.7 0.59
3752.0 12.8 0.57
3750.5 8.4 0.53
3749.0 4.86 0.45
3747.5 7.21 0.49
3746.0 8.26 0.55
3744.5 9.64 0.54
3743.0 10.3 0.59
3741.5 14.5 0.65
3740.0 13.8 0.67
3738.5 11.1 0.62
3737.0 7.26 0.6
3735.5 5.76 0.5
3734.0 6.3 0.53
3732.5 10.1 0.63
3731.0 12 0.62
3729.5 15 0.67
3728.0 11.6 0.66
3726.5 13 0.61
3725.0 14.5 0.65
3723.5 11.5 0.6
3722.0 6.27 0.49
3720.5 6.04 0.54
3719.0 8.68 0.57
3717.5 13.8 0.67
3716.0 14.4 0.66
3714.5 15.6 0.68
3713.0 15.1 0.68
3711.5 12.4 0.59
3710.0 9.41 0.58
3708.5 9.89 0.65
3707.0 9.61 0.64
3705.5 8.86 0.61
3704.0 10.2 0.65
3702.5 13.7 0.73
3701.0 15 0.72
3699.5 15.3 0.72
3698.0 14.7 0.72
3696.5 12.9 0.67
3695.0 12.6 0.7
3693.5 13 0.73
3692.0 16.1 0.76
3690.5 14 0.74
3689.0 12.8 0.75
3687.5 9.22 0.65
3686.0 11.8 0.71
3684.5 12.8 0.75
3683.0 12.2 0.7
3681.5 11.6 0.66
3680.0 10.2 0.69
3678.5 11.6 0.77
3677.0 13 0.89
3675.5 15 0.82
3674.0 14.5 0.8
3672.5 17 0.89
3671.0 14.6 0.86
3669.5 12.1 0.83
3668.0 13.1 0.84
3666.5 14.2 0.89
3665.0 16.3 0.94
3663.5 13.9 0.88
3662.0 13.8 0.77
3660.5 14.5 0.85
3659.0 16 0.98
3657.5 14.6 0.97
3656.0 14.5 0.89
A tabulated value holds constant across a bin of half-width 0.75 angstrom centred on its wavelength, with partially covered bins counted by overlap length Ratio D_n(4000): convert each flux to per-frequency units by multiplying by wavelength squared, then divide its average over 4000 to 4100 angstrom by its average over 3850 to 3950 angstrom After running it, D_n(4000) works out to 1.7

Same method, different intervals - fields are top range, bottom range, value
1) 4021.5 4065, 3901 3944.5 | 1.72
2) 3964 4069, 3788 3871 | 1.64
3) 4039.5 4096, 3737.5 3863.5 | 1.75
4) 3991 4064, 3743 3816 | 1.59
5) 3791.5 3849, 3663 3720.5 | 0.89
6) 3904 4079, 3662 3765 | 1.39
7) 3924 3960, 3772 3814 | 0.81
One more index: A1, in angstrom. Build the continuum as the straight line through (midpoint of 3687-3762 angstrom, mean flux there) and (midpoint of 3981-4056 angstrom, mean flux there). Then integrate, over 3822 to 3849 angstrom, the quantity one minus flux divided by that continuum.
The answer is 9.4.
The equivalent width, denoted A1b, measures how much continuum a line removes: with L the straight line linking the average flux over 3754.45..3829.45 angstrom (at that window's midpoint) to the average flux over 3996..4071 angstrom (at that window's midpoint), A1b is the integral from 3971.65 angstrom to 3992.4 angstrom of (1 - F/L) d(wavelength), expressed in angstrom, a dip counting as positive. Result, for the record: 2.4 angstrom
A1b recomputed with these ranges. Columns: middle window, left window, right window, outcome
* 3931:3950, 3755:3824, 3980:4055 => 8.9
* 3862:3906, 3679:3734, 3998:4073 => 9.7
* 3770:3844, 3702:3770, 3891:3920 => 3.7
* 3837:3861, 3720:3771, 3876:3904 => 2.7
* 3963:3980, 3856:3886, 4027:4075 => 6.7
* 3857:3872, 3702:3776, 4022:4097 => 3.7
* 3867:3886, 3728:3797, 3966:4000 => 3.3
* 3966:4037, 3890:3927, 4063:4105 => -1.6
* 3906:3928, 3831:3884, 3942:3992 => -3.8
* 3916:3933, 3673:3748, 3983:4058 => 6.2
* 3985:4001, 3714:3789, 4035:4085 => -1.0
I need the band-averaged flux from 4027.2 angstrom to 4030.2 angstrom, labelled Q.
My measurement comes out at 19.1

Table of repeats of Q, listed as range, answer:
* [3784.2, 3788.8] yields 13.3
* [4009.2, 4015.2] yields 18.3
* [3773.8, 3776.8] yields 14.4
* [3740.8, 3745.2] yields 11.5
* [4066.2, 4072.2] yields 16.7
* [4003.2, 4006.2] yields 16.9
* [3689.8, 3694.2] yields 14.4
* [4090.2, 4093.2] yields 19.3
